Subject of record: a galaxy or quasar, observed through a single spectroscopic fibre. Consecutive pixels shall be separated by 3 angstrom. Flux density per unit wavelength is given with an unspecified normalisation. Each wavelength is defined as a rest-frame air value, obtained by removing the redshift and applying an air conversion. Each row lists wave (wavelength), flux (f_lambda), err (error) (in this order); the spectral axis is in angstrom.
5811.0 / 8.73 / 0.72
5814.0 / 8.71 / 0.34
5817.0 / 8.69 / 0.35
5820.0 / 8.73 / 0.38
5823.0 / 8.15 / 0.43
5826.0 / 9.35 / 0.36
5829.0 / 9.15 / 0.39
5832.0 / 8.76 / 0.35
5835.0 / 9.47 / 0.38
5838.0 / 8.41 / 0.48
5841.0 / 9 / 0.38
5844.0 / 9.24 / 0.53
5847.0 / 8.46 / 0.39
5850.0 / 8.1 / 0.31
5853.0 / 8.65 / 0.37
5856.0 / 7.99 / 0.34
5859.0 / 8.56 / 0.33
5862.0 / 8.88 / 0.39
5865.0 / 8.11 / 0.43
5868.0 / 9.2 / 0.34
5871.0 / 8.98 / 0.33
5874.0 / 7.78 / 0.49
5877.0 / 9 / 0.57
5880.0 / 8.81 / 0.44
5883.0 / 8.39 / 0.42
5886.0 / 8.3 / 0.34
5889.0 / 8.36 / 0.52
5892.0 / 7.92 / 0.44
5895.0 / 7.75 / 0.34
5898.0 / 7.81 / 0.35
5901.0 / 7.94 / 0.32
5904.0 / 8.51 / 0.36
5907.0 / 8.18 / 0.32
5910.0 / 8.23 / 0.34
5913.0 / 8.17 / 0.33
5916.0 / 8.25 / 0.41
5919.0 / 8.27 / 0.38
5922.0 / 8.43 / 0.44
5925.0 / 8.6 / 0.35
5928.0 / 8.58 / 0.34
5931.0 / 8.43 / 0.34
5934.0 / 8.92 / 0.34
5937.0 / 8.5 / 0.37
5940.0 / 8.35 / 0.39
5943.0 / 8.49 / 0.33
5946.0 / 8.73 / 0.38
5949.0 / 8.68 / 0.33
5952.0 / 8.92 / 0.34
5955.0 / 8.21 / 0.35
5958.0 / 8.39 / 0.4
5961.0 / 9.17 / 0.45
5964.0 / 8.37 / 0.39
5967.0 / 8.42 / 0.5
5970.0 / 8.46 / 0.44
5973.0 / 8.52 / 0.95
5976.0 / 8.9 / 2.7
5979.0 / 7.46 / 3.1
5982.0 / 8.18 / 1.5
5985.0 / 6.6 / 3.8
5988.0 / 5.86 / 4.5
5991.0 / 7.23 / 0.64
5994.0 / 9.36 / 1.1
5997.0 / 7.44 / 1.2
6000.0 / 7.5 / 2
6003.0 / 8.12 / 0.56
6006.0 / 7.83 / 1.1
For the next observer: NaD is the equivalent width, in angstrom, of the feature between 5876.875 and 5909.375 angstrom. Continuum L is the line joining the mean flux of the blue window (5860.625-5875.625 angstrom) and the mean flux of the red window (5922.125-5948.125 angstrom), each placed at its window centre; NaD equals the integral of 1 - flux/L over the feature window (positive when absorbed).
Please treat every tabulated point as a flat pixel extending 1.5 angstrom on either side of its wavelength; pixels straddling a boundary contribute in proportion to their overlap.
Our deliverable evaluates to 1.3 angstrom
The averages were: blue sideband 8.59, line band 8.24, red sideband 8.57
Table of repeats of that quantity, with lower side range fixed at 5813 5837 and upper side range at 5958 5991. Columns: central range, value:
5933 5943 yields -0.4 angstrom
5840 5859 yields 0.4 angstrom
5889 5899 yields 0.7 angstrom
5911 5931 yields -0.2 angstrom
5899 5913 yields 0.3 angstrom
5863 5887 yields 0.0 angstrom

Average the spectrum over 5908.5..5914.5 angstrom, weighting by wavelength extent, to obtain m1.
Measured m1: 8.2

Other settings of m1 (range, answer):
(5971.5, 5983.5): 8.27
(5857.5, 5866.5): 8.52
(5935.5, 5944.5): 8.45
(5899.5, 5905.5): 8.22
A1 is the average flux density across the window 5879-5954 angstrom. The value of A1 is 8.38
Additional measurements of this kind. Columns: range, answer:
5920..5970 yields 8.57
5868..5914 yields 8.31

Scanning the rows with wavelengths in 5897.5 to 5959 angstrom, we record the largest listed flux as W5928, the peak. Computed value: 8.92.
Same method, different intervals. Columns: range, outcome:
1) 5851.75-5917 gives 9.2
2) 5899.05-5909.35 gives 8.51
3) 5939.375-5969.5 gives 9.17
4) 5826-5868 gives 9.47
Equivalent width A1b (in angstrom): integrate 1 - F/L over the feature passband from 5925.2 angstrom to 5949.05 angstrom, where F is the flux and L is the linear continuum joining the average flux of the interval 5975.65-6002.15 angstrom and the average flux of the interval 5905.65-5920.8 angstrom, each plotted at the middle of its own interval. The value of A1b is -1.67 angstrom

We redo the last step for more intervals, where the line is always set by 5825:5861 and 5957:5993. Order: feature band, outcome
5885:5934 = 0.6 angstrom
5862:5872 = -0.2 angstrom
